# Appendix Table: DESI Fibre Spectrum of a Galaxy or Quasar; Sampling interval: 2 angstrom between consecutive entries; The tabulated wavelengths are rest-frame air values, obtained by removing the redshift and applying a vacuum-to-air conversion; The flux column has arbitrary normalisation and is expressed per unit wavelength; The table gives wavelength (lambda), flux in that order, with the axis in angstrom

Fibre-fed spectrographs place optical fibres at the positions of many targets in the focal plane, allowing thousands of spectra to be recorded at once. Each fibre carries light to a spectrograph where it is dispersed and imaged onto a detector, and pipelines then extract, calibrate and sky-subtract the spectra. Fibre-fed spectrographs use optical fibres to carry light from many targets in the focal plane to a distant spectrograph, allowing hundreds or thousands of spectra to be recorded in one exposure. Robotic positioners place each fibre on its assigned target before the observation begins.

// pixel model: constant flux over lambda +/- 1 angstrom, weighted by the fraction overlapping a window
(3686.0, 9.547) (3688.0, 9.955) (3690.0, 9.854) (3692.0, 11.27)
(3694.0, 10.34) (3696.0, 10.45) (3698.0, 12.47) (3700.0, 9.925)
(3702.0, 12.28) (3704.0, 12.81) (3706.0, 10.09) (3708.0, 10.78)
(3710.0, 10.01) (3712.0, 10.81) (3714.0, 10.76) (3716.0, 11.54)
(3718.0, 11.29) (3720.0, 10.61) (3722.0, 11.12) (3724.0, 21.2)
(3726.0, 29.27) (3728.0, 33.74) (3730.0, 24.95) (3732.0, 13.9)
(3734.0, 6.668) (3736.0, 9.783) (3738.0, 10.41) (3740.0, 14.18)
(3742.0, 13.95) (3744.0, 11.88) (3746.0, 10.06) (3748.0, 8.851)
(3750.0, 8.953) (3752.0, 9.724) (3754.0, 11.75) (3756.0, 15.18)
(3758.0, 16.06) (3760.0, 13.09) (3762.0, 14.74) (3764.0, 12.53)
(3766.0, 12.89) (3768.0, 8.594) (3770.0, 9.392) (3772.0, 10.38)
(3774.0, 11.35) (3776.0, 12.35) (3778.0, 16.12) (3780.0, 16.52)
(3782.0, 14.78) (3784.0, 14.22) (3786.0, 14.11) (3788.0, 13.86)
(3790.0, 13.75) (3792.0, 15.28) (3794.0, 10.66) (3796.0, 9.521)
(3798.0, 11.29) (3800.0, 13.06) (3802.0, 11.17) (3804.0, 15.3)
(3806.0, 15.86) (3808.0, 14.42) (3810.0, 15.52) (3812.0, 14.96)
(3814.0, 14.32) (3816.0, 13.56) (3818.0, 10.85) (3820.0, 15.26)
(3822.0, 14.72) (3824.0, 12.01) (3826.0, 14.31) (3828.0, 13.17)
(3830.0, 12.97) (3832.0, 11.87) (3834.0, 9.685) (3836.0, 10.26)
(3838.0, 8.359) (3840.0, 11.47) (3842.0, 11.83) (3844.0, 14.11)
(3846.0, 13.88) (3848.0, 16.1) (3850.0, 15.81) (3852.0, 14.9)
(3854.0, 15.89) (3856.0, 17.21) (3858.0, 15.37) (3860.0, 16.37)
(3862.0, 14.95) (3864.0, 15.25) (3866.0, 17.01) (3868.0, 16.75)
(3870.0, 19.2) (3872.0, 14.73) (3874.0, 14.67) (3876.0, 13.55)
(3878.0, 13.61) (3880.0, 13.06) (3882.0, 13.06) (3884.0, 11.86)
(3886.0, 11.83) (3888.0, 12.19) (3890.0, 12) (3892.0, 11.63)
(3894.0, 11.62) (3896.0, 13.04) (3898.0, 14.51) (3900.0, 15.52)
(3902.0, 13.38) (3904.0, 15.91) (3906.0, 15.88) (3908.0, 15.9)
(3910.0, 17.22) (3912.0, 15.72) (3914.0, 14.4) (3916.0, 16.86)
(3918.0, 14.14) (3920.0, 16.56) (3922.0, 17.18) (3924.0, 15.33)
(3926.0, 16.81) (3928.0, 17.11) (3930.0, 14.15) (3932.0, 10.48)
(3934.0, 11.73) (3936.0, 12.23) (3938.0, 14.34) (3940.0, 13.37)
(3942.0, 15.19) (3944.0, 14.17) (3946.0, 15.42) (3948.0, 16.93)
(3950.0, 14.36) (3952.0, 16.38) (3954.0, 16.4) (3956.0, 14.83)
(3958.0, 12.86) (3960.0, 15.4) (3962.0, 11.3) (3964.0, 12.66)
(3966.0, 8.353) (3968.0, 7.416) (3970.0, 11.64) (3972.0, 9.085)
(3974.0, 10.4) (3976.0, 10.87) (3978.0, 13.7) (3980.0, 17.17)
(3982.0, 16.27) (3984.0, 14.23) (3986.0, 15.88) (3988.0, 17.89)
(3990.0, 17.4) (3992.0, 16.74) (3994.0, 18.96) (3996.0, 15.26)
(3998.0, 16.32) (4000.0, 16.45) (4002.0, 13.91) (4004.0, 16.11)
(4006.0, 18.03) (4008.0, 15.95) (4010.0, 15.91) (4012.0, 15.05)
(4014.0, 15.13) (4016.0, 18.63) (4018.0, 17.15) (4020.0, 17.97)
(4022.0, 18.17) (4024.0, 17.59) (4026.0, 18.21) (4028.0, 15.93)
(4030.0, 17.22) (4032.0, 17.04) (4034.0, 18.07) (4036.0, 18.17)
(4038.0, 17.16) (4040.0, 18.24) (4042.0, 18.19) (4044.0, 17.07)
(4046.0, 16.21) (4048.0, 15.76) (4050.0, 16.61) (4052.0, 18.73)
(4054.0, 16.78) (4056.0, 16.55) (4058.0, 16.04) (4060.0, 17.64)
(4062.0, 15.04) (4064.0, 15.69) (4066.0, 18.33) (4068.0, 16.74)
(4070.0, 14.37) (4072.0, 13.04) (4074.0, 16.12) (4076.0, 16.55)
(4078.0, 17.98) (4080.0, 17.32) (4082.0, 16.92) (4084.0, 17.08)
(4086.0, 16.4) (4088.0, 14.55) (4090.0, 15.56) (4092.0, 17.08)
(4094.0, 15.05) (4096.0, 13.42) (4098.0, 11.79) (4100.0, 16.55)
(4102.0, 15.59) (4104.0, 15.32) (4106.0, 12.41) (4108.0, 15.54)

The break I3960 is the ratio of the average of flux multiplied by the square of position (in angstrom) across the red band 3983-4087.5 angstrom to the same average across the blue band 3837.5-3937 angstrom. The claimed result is 1.2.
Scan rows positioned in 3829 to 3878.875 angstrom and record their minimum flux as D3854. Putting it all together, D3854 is 8.359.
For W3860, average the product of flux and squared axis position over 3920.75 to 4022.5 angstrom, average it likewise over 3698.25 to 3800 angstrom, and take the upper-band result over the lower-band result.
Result 1.26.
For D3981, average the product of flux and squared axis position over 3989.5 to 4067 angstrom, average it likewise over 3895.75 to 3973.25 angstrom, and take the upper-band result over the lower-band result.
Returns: 1.2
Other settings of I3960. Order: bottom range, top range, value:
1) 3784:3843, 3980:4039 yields 1.44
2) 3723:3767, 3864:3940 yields 1.07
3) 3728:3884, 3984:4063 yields 1.39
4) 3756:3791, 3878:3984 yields 1.13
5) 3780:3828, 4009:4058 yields 1.41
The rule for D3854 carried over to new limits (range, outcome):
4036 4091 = 13.04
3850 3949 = 10.48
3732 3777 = 6.668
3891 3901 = 11.62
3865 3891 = 11.83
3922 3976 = 7.416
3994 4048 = 13.91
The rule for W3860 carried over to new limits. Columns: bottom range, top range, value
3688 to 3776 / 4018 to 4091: 1.56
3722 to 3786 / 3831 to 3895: 1.04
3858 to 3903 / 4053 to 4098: 1.25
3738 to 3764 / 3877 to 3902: 1.12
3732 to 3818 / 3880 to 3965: 1.22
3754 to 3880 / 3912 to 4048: 1.22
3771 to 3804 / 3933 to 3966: 1.17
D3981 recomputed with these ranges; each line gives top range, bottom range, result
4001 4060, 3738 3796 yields 1.54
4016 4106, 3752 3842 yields 1.46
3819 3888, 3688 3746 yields 1.12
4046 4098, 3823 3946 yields 1.25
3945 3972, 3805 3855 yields 1.05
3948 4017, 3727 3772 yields 1.26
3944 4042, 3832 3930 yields 1.13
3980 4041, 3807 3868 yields 1.32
